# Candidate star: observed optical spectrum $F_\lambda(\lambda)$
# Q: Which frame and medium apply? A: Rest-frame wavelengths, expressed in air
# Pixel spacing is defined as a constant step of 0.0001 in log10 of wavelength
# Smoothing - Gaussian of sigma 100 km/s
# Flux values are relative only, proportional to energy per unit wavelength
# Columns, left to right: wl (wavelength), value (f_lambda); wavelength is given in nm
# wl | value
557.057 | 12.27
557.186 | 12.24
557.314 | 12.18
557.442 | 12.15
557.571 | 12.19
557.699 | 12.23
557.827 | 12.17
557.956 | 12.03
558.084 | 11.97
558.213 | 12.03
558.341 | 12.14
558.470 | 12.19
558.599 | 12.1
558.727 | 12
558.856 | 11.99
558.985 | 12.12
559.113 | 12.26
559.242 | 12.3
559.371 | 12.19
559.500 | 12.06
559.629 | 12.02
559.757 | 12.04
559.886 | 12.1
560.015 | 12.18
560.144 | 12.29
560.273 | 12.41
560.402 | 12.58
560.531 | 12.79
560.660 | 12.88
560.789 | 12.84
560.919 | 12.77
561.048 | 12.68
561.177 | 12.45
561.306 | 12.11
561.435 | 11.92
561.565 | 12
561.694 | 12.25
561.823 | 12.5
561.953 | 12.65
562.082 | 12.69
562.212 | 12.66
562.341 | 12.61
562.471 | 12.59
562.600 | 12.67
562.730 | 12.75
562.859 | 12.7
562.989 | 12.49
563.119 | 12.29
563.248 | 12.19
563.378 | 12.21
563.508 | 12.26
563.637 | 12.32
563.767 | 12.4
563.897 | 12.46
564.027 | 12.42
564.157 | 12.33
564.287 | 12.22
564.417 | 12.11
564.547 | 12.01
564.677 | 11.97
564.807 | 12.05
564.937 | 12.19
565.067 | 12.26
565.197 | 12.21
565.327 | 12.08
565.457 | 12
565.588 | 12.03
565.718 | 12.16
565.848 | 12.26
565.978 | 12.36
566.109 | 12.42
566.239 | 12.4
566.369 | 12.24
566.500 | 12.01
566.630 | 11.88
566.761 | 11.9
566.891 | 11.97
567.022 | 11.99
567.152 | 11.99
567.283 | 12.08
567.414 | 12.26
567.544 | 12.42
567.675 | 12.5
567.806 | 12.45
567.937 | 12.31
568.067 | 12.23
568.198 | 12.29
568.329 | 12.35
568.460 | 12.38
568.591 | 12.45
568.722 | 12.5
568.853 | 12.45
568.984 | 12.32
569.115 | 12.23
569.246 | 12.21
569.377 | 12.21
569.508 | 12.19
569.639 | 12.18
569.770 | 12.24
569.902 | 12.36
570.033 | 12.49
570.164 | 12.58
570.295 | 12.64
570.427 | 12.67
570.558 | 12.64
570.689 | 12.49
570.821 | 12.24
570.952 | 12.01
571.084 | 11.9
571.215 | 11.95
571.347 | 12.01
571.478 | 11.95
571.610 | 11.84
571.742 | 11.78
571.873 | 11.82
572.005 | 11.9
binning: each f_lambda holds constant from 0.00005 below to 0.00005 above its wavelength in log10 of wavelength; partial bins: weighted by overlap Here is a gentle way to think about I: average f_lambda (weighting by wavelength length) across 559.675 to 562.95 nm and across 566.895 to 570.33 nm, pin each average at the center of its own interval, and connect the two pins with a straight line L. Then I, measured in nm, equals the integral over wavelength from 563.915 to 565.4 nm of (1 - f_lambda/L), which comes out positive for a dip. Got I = 0.03 nm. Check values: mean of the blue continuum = 12.5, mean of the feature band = 12.2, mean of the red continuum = 12.3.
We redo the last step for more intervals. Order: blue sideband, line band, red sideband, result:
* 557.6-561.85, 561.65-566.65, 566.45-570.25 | -0.024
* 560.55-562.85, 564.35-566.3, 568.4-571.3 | 0.044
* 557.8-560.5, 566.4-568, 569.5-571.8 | 0.008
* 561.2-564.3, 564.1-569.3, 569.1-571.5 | 0.055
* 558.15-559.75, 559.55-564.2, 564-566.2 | -0.108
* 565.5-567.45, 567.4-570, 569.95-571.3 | -0.017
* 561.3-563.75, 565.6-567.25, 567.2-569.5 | 0.030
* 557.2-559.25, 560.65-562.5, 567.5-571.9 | -0.049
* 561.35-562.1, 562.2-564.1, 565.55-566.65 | -0.028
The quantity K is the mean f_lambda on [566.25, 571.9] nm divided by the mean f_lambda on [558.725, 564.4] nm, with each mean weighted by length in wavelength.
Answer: 0.99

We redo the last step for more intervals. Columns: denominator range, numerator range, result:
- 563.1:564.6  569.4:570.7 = 1.01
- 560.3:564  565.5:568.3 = 0.98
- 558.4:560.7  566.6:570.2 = 1.00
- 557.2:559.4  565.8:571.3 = 1.01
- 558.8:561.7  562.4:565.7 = 1.00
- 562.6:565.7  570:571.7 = 1.00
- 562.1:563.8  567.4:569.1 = 0.99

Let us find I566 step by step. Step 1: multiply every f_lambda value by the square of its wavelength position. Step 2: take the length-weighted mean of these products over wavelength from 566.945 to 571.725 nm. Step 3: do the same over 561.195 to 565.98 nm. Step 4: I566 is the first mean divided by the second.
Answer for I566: 1.02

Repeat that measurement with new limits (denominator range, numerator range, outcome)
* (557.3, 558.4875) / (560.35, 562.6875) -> 1.05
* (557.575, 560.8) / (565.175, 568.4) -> 1.02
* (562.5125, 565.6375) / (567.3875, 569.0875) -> 1.02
